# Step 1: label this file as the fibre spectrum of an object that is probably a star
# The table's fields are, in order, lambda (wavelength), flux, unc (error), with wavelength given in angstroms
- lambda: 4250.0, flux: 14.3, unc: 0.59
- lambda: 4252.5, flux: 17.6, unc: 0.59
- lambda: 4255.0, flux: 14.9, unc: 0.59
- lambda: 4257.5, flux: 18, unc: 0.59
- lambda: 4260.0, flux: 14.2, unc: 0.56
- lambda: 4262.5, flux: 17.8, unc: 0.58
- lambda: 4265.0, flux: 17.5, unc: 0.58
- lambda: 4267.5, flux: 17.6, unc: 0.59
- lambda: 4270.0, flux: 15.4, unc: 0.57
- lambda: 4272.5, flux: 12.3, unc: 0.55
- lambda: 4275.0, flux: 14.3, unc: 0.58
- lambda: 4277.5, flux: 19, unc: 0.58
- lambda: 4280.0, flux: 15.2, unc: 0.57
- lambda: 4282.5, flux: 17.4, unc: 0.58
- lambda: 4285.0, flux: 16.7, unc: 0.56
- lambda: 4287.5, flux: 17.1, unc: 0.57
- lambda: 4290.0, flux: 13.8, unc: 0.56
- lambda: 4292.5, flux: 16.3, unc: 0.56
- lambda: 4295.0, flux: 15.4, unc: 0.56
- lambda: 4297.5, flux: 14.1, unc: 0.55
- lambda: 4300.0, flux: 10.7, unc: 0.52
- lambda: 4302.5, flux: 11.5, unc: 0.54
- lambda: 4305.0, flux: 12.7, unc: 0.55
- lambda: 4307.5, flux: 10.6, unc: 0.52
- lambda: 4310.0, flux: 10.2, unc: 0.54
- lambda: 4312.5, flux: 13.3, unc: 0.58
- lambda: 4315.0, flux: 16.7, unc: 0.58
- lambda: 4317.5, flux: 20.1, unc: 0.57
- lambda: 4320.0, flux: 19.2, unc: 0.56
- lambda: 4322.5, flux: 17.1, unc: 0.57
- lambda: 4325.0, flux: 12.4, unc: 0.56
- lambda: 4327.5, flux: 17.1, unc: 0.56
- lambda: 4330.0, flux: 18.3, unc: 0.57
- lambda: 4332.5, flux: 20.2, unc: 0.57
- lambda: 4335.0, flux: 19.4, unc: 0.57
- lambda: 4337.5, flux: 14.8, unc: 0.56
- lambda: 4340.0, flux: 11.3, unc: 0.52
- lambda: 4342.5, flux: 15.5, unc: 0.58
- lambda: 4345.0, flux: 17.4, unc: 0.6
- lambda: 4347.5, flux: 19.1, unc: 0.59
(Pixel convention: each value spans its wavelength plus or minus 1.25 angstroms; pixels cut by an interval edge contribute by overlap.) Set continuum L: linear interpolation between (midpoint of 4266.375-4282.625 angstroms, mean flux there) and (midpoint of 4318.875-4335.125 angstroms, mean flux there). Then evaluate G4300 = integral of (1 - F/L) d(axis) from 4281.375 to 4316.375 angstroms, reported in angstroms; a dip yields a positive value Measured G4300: 5.3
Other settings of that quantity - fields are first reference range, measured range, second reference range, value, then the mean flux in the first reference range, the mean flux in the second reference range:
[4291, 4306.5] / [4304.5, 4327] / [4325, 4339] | 0.9 angstroms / 13.4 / 17.3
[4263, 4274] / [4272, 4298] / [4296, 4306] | -3.2 angstroms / 15.8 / 12.3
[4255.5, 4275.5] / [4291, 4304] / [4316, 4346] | 2.2 angstroms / 15.9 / 16.9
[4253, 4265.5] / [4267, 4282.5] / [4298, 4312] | -1.0 angstroms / 16.5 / 11.4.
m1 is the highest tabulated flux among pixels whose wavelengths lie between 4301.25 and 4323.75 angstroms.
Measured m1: 20.1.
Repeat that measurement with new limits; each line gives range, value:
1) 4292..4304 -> 16.3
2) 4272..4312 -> 19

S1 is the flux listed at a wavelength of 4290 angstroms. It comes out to 13.8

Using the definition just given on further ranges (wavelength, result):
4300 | 10.7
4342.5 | 15.5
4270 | 15.4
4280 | 15.2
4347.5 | 19.1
